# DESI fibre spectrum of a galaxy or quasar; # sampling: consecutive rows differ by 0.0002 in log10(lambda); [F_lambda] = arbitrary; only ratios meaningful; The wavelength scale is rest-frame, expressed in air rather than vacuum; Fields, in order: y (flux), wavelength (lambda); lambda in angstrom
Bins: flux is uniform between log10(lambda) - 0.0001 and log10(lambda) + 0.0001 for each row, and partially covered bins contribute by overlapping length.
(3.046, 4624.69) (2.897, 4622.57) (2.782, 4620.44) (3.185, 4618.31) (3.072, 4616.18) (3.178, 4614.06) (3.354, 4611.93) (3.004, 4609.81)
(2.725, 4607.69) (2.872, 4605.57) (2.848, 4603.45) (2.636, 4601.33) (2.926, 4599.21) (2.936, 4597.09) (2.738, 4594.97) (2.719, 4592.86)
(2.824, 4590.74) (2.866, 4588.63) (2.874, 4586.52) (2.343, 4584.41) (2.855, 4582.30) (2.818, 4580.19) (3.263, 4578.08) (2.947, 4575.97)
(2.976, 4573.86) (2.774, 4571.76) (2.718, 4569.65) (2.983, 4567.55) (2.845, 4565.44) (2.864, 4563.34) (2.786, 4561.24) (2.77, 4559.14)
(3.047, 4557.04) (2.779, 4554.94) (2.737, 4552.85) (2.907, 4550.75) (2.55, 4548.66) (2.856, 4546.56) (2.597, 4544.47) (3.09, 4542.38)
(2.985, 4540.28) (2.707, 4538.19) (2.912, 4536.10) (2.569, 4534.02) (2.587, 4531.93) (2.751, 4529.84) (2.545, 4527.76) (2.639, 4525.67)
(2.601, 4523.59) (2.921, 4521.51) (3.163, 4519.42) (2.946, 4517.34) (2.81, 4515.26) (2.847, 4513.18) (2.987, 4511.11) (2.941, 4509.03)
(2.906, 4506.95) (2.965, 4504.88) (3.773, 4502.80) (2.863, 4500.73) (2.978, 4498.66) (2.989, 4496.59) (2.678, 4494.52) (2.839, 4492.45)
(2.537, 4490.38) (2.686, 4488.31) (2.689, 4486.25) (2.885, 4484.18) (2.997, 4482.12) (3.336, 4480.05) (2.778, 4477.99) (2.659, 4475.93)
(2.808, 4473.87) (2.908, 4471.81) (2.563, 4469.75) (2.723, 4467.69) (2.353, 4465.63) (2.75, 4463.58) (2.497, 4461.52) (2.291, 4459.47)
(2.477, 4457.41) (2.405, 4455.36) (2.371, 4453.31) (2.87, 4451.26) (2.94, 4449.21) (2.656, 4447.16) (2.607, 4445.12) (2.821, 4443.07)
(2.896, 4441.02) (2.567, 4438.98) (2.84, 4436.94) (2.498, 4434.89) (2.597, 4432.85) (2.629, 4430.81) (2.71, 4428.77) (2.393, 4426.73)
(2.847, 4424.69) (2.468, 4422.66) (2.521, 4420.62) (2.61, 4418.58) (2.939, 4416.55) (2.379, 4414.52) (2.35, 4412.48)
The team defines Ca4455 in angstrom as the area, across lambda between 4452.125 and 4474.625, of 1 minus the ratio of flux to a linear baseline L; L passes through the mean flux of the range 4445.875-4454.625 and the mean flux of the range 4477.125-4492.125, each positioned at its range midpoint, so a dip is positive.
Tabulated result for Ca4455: 1.6 angstrom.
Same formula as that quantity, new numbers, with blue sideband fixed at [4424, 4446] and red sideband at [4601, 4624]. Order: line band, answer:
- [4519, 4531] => 0.3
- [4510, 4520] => -0.5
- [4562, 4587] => 0.5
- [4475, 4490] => -0.5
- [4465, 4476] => 0.2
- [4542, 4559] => 0.4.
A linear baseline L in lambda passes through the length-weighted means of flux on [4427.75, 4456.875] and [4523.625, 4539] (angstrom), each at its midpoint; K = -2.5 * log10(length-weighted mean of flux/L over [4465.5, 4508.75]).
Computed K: -0.08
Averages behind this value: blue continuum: 2.67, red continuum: 2.67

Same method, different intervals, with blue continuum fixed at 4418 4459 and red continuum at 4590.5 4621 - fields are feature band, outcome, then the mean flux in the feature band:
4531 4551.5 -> 0.01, 2.78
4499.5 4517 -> -0.10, 3.01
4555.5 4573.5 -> 0.00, 2.85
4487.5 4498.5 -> -0.01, 2.76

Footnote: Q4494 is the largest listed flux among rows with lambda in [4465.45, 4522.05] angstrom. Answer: 3.773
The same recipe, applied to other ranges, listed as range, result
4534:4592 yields 3.263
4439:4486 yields 3.336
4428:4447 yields 2.896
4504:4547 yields 3.163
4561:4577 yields 2.983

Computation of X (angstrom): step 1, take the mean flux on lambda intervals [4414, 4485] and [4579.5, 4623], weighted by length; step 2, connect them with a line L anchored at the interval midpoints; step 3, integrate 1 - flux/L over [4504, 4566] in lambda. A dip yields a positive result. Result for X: -0.7 angstrom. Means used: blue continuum 2.68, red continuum 2.88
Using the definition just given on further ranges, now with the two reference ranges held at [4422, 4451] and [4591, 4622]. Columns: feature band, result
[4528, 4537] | 0.4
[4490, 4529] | -1.5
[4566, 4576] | 0.0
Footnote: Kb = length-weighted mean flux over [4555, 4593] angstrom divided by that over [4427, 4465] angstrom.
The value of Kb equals 1.1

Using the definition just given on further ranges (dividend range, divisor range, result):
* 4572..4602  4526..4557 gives 1.03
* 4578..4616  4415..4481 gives 1.08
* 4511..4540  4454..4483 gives 1.04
